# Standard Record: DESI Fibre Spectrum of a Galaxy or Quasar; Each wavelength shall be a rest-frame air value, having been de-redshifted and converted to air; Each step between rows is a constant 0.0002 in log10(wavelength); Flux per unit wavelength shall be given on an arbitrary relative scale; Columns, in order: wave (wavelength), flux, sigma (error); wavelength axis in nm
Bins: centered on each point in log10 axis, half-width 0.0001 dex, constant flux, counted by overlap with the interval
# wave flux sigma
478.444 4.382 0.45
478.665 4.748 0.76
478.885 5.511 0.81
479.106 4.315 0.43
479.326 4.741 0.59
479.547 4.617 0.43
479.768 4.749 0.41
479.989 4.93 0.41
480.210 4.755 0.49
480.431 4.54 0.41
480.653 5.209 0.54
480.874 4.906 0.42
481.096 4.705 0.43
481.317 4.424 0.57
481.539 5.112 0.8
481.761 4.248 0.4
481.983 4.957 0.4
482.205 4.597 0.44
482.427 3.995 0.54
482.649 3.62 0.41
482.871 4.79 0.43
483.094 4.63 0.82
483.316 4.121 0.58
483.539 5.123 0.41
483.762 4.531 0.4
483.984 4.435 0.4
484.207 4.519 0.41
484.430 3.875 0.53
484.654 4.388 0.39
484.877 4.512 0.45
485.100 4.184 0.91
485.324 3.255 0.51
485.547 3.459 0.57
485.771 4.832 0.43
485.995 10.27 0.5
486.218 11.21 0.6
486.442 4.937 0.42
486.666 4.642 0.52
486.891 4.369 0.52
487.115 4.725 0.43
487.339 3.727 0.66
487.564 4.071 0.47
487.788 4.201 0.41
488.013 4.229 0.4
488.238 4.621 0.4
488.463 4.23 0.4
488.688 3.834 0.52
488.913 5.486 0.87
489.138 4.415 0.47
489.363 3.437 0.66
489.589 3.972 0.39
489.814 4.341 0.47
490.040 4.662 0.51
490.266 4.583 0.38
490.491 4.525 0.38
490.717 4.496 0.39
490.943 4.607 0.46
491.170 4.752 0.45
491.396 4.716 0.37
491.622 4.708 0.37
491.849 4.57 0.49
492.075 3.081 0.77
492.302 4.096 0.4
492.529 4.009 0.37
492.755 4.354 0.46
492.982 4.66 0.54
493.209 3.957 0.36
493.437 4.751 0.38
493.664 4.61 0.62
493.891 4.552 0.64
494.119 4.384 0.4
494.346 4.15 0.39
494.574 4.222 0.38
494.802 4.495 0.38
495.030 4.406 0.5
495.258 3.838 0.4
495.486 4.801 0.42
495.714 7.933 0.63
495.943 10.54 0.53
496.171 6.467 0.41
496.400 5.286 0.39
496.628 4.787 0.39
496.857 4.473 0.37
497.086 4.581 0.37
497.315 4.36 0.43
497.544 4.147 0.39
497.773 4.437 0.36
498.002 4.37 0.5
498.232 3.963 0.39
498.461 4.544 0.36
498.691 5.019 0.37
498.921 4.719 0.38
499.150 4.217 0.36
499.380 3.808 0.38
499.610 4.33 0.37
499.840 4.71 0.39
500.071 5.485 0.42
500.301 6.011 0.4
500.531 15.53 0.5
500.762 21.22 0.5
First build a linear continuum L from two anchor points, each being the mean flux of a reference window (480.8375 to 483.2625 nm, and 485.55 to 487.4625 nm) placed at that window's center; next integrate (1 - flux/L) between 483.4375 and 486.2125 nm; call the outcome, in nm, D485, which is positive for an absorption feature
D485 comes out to 0.206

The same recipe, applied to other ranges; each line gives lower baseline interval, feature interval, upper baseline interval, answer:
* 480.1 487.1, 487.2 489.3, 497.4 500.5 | 0.25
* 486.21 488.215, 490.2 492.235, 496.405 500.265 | 0.11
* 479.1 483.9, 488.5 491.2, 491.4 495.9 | 0.12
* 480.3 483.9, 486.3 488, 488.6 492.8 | -0.01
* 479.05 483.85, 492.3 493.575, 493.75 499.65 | 0.13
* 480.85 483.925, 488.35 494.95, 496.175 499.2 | 0.31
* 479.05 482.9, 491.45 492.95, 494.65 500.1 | 0.21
